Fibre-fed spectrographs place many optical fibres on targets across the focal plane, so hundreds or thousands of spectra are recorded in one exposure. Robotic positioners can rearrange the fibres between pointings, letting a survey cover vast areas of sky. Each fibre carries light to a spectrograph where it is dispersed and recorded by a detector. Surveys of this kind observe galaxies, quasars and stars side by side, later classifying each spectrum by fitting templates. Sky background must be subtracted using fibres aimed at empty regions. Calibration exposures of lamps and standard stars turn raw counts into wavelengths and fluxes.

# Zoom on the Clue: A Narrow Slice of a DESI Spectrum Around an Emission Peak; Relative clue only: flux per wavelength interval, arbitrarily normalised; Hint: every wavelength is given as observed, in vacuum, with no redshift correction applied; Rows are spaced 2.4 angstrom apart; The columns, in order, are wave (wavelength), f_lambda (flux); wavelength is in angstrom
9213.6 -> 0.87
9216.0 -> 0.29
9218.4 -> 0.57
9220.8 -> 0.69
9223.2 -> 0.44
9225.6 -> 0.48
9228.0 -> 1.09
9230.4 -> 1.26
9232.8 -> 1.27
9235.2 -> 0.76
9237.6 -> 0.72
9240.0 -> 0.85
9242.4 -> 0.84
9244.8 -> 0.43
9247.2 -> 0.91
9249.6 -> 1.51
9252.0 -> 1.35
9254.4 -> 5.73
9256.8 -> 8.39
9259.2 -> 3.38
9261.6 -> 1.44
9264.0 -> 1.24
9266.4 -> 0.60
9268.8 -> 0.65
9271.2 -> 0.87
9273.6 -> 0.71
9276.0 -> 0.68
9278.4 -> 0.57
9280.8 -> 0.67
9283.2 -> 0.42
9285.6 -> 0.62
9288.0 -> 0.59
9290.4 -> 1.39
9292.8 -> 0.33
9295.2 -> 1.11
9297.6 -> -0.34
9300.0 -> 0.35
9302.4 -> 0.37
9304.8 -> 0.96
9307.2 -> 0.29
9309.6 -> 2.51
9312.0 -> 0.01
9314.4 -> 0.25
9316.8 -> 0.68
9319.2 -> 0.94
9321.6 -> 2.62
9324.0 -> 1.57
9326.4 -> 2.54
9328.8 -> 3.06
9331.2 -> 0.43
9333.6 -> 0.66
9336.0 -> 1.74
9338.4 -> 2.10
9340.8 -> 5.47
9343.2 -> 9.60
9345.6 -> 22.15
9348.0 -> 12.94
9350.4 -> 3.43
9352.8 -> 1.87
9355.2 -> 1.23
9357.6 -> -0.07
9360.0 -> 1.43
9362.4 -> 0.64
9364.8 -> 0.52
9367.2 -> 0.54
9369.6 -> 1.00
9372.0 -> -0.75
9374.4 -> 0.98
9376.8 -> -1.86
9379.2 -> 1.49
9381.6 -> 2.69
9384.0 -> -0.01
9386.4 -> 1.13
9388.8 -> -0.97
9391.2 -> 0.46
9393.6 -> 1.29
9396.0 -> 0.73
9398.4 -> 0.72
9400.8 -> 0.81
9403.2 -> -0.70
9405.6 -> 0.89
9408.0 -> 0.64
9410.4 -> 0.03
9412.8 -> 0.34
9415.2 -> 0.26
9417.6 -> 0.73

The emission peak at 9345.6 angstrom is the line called [O III] 5007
